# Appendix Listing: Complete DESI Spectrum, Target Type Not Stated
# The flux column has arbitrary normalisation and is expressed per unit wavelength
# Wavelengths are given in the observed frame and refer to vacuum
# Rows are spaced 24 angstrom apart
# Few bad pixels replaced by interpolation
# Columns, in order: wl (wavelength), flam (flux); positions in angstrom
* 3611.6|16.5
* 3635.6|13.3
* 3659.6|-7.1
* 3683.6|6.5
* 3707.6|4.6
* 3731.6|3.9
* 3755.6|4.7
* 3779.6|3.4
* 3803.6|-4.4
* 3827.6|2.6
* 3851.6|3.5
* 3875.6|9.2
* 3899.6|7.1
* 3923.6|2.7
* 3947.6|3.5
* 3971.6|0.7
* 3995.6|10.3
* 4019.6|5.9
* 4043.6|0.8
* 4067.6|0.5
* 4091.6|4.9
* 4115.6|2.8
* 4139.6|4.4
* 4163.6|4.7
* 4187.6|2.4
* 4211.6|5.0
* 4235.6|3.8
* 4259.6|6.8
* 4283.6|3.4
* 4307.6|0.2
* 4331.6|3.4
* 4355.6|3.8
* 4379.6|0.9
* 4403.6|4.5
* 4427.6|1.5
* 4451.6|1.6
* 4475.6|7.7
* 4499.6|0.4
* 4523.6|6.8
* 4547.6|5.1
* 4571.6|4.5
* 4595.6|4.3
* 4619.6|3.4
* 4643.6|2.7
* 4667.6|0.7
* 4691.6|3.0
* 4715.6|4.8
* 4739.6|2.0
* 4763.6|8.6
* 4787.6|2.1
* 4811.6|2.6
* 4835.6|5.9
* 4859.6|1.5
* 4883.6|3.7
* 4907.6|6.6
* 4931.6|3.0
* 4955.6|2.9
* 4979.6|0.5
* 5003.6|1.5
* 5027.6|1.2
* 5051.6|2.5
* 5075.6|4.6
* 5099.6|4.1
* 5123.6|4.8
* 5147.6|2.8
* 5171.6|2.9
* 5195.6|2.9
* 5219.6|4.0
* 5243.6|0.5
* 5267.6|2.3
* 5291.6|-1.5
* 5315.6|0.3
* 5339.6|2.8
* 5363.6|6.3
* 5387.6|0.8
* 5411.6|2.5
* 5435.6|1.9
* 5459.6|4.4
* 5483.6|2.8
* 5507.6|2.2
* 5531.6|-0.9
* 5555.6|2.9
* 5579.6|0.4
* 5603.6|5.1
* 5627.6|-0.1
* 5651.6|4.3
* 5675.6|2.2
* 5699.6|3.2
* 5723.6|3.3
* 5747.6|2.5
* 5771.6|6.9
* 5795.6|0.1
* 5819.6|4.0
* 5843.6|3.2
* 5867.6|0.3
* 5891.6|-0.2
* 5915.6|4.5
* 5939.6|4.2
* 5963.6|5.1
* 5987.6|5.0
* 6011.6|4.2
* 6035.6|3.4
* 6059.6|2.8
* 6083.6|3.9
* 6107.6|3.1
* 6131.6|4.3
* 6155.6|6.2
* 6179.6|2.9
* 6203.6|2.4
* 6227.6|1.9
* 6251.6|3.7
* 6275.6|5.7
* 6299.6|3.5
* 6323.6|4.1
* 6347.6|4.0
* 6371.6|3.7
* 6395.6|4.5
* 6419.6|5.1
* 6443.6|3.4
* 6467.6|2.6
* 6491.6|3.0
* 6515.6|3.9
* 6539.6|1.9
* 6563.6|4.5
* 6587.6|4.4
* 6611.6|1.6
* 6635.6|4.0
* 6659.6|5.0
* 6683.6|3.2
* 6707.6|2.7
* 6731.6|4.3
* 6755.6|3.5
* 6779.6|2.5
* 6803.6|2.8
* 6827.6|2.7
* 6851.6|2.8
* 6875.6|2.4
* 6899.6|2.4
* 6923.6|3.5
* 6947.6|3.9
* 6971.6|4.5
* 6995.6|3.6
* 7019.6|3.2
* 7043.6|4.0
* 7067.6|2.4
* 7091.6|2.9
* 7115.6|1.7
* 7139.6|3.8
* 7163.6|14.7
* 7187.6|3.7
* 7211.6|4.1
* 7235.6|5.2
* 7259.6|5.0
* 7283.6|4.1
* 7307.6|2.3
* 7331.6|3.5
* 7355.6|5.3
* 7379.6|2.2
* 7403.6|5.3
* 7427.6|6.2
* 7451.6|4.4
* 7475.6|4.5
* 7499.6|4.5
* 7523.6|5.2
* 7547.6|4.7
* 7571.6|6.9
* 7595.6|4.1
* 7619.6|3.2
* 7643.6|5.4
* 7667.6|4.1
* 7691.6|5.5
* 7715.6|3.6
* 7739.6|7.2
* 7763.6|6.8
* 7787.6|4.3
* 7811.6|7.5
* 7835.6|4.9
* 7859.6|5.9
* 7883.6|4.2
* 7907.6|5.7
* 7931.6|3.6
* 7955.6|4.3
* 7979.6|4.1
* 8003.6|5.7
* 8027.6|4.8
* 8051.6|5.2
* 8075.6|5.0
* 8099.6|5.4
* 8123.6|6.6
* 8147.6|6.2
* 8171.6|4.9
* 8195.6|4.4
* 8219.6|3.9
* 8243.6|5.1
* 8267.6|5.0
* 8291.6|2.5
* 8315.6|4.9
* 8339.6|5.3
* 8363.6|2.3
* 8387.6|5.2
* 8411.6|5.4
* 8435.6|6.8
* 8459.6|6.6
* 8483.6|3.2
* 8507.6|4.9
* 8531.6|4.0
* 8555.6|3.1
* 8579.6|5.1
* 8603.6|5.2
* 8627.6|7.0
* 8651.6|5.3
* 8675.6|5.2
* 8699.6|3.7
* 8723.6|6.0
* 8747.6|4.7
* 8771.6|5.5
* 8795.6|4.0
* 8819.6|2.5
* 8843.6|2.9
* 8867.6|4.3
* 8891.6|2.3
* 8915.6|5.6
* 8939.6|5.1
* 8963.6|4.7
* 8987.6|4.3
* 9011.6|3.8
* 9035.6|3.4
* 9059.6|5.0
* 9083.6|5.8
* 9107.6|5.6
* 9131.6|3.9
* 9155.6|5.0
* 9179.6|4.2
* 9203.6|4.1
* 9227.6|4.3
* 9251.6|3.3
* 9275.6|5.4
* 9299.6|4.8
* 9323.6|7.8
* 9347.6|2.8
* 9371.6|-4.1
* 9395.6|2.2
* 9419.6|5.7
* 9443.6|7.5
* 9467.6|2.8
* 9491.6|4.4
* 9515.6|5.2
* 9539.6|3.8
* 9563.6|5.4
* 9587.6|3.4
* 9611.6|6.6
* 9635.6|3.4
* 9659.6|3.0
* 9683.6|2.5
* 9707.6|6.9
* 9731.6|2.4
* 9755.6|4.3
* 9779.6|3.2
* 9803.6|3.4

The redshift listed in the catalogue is 0.92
